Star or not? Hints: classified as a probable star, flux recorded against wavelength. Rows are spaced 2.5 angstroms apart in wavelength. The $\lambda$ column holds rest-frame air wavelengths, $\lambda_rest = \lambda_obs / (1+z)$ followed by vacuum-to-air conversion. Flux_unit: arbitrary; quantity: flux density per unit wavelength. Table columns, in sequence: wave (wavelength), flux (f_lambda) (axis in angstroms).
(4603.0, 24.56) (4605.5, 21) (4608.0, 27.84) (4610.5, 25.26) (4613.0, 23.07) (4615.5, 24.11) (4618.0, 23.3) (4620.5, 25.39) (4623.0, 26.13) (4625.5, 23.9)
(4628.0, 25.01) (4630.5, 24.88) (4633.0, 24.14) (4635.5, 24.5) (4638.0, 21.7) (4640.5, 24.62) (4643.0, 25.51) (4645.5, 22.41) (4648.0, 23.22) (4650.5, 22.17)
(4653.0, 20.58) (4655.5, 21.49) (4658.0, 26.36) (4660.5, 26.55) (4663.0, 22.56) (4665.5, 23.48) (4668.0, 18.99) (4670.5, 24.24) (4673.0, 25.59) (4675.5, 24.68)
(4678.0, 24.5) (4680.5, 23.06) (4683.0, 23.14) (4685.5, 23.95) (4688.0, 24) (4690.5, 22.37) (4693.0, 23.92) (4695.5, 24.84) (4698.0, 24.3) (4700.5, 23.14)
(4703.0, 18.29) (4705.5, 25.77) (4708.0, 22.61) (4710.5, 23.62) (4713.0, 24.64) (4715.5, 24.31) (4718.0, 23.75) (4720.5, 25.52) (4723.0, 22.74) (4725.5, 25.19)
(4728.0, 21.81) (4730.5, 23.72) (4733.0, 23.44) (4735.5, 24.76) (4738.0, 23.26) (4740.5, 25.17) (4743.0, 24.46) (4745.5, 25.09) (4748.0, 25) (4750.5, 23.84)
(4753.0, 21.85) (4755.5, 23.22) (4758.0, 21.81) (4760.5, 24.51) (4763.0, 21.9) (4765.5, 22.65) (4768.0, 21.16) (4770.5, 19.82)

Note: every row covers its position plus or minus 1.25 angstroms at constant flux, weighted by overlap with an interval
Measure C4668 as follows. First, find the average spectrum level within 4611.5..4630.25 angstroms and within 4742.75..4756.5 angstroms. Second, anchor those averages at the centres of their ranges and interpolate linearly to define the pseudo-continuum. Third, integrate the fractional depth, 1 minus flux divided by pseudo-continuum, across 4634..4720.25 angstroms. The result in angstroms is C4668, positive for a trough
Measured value 2.4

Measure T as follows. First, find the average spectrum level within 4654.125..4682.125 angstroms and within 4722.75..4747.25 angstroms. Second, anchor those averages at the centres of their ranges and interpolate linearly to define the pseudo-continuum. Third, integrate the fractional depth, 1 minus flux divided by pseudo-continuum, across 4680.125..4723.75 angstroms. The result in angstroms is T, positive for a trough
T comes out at 0.59 angstroms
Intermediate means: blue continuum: 23.8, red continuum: 24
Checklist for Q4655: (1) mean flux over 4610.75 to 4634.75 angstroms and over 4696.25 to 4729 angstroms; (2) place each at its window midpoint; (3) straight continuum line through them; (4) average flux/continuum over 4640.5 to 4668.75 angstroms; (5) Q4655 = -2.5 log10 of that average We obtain 0.04 mag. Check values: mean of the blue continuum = 24.5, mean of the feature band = 23.2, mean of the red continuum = 23.5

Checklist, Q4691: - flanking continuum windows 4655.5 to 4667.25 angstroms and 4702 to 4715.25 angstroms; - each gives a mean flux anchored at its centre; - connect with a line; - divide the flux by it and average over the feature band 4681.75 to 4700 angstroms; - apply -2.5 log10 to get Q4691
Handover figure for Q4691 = -0.010 mag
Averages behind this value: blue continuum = 24.1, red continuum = 23.2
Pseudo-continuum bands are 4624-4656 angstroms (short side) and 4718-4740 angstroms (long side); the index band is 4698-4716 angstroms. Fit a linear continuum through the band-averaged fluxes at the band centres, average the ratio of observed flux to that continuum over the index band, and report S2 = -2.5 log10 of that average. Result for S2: 0.02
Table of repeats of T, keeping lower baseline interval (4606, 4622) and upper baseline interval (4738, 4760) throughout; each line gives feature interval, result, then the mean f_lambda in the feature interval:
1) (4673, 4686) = 0.12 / 24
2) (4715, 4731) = 0.08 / 23.8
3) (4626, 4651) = 0.66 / 23.9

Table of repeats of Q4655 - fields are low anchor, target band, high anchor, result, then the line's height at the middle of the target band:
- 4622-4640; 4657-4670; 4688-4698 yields 0.02 mag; 24.1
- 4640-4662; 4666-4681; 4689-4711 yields -0.01 mag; 23.4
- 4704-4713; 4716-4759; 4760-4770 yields -0.04 mag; 23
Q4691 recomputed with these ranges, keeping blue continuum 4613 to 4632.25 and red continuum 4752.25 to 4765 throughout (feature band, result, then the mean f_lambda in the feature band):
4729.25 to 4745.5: -0.06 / 24.2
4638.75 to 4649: 0.02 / 23.8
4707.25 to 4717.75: -0.02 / 23.8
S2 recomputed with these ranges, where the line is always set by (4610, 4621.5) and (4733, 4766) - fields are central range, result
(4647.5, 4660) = 0.048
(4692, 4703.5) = 0.031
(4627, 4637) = -0.021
